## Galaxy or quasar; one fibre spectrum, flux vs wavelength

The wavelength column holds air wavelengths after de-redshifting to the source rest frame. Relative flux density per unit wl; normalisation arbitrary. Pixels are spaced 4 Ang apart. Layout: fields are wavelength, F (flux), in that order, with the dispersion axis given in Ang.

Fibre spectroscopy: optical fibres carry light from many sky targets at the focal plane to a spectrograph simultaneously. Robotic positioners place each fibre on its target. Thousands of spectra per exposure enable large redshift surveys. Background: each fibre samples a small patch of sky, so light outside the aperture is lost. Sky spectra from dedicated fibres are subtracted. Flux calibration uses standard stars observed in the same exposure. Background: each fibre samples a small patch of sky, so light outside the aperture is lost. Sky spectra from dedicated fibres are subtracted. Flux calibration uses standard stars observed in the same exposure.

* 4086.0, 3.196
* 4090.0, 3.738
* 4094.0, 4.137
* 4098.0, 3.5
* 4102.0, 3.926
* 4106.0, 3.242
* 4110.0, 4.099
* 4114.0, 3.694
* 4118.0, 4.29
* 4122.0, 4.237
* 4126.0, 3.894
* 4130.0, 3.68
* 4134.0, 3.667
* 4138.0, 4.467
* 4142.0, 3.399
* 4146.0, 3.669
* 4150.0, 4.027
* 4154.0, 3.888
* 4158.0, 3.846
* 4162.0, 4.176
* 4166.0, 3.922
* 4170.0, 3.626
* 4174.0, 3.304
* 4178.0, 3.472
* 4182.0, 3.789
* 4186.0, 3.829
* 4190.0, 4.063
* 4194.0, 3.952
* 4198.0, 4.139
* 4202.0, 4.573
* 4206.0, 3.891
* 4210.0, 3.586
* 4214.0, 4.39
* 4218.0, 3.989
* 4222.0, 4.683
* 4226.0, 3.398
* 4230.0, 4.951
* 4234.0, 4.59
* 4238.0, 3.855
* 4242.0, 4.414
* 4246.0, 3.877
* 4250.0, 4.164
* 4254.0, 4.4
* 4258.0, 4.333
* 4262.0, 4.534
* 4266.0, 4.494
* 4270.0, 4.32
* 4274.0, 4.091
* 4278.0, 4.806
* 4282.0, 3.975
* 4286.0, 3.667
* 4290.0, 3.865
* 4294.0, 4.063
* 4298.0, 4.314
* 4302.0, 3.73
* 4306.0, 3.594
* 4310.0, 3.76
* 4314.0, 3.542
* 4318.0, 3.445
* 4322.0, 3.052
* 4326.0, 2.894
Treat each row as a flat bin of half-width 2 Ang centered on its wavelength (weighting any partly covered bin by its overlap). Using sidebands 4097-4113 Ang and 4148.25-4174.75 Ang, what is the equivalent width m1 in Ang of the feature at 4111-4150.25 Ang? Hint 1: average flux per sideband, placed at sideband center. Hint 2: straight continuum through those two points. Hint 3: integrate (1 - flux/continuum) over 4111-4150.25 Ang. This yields -1.4 Ang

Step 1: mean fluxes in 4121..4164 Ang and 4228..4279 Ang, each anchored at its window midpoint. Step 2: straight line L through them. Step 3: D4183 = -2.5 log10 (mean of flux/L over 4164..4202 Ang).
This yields 0.066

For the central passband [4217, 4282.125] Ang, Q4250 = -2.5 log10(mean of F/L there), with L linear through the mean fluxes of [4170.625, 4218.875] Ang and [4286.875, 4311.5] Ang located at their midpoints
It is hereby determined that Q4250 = -0.11 mag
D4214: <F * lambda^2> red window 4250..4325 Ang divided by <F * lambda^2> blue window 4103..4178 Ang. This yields 1.1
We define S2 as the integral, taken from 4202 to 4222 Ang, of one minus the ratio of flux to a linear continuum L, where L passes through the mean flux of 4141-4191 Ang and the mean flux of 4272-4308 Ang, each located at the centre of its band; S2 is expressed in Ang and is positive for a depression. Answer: -1.2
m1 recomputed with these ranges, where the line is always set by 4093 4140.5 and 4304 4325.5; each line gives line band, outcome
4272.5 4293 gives -3.3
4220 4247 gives -4.8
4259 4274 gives -3.6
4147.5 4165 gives -0.8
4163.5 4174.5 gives 0.3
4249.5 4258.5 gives -1.9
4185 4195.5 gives -0.7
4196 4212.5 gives -1.6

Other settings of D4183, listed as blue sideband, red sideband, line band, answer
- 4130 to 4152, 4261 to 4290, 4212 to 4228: -0.013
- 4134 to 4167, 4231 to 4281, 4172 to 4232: 0.031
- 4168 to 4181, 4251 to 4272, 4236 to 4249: 0.039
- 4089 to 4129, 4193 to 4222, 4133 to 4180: 0.056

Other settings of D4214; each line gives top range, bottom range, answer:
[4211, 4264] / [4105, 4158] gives 1.16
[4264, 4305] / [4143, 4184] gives 1.16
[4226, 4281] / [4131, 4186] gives 1.20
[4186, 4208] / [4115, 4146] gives 1.08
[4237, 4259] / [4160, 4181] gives 1.17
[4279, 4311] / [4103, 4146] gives 1.10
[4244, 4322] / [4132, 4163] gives 1.10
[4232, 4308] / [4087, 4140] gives 1.16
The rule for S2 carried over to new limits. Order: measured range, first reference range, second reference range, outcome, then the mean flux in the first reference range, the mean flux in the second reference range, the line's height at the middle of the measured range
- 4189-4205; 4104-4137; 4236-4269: -0.29 Ang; 3.87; 4.26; 4.1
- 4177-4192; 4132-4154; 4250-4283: 0.80 Ang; 3.85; 4.37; 4.02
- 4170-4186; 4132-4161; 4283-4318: 1.15 Ang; 3.86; 3.8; 3.85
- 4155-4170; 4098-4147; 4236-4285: 0.14 Ang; 3.84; 4.26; 3.96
